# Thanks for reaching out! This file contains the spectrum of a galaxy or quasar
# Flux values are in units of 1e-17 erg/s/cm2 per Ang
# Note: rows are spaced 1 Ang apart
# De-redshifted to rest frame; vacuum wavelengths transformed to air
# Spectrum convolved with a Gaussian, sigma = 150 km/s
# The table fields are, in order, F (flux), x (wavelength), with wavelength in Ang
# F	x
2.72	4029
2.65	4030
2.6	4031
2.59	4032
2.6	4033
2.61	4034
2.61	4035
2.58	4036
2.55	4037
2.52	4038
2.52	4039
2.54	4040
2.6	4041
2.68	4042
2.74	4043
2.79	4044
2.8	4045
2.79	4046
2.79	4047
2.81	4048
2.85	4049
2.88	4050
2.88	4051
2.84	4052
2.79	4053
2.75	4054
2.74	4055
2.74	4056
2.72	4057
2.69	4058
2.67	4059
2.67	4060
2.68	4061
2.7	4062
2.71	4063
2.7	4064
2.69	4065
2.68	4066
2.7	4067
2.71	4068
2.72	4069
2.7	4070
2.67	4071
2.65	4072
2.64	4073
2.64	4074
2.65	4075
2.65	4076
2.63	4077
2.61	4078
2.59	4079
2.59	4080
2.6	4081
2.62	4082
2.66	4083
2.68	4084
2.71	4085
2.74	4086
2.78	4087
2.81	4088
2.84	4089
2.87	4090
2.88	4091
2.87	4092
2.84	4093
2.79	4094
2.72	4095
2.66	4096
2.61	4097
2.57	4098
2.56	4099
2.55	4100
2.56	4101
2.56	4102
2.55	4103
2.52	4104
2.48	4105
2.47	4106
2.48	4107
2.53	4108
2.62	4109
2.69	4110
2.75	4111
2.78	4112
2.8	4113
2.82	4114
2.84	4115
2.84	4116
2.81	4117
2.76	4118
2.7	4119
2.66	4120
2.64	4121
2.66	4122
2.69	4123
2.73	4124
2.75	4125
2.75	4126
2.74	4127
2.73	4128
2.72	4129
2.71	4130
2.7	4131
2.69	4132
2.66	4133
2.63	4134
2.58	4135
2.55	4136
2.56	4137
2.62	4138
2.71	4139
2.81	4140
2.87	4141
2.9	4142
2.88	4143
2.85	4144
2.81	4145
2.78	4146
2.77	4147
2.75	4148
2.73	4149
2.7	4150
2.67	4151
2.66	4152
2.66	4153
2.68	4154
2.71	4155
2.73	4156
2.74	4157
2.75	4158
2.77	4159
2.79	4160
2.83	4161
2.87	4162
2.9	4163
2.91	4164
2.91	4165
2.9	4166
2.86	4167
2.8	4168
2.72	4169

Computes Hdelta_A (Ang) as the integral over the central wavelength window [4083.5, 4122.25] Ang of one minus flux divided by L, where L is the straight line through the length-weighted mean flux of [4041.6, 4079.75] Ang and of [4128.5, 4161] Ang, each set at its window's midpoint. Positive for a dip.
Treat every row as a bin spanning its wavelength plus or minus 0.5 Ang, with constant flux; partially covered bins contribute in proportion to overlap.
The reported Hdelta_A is 0.4 Ang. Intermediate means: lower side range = 2.72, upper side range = 2.72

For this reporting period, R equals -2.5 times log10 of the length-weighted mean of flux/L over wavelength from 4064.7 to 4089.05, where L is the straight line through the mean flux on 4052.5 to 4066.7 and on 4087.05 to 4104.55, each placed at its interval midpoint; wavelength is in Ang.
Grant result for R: 0.01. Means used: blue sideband 2.71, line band 2.68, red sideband 2.69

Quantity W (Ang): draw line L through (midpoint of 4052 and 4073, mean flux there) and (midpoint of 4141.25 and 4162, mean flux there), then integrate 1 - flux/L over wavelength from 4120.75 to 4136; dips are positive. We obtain 0.3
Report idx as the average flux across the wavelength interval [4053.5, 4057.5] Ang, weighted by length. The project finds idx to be 2.74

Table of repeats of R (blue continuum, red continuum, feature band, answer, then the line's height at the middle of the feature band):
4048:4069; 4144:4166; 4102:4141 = 0.03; 2.76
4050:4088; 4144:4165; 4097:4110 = 0.07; 2.72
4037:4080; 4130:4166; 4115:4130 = 0.00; 2.73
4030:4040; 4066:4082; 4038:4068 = -0.05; 2.61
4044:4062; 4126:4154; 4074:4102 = 0.02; 2.75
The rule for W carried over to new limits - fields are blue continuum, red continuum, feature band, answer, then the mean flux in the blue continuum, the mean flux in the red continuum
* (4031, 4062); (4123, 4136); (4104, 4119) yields 0.05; 2.7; 2.69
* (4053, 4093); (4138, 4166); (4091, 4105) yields 0.43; 2.7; 2.78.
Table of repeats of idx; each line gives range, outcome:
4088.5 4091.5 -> 2.86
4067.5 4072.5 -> 2.69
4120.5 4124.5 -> 2.68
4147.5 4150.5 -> 2.73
